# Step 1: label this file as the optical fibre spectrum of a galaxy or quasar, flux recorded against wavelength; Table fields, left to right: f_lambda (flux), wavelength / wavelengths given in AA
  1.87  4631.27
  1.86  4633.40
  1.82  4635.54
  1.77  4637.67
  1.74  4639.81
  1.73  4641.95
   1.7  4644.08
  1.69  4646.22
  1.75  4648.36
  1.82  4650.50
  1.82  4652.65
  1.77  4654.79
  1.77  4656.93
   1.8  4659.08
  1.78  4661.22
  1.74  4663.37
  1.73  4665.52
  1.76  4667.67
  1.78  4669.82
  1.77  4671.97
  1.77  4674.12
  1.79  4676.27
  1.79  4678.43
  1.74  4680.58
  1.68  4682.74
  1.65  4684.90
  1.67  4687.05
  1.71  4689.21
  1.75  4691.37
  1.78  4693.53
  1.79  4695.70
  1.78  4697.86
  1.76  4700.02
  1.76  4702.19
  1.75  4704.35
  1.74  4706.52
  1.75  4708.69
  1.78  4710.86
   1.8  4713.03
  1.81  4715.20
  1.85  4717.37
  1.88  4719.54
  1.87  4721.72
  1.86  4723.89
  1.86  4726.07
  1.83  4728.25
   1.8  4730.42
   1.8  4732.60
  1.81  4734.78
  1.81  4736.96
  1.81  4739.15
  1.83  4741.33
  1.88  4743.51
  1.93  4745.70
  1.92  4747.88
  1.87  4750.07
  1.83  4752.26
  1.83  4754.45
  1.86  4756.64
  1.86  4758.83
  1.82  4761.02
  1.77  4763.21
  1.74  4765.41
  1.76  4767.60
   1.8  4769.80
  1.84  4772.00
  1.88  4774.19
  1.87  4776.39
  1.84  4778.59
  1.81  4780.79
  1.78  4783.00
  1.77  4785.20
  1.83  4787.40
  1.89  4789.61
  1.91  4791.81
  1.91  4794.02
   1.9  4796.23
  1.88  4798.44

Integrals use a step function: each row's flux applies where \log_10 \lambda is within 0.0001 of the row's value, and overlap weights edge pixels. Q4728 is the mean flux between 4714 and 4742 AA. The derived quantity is 1.83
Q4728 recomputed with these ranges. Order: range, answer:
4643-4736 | 1.77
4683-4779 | 1.81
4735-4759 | 1.86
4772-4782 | 1.85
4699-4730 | 1.81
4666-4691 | 1.74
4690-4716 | 1.77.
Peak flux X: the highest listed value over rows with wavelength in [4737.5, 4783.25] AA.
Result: 1.93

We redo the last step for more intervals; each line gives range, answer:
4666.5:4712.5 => 1.79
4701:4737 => 1.88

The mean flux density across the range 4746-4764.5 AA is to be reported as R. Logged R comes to 1.85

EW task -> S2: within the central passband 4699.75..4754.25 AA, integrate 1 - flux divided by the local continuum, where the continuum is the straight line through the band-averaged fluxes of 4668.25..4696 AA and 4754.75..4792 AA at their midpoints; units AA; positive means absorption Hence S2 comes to -1.3 AA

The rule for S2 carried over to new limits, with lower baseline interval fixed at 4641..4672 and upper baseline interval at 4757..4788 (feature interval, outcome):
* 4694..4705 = 0.1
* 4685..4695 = 0.3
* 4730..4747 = -0.4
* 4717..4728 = -0.4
